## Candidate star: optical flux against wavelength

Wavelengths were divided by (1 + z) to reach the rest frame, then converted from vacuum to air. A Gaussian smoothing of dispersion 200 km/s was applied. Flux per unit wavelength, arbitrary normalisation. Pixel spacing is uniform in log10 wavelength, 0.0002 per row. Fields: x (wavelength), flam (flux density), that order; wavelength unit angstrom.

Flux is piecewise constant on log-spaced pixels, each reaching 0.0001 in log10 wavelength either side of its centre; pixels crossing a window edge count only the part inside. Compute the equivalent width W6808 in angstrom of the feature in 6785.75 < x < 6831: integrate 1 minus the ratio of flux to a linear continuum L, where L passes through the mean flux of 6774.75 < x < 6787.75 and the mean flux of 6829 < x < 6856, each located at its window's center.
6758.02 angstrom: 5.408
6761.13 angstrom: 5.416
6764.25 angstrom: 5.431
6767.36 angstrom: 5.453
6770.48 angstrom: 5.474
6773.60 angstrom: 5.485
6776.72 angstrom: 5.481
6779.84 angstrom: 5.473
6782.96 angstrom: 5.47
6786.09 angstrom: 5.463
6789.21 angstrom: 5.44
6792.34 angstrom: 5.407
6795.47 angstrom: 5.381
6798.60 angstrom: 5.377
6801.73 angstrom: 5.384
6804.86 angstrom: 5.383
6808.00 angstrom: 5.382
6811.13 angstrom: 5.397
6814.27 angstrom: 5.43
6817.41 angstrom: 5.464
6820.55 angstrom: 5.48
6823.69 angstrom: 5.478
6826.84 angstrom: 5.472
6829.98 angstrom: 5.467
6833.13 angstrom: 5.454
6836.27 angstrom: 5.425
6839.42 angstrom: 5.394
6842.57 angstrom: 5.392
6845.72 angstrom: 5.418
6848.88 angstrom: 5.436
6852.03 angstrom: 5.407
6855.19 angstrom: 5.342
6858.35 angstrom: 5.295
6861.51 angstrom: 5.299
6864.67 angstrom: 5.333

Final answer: 0.19 angstrom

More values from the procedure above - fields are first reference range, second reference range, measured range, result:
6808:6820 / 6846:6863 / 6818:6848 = -0.3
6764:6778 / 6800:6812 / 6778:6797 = 0.0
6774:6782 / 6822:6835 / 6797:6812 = 0.2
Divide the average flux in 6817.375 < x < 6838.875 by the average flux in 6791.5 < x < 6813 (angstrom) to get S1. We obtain 1.0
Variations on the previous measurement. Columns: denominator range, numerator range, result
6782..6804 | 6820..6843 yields 1.01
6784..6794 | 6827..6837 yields 1.00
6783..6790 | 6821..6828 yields 1.00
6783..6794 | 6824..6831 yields 1.01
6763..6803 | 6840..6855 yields 0.99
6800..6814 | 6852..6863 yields 0.99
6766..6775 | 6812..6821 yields 1.00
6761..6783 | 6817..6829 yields 1.00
